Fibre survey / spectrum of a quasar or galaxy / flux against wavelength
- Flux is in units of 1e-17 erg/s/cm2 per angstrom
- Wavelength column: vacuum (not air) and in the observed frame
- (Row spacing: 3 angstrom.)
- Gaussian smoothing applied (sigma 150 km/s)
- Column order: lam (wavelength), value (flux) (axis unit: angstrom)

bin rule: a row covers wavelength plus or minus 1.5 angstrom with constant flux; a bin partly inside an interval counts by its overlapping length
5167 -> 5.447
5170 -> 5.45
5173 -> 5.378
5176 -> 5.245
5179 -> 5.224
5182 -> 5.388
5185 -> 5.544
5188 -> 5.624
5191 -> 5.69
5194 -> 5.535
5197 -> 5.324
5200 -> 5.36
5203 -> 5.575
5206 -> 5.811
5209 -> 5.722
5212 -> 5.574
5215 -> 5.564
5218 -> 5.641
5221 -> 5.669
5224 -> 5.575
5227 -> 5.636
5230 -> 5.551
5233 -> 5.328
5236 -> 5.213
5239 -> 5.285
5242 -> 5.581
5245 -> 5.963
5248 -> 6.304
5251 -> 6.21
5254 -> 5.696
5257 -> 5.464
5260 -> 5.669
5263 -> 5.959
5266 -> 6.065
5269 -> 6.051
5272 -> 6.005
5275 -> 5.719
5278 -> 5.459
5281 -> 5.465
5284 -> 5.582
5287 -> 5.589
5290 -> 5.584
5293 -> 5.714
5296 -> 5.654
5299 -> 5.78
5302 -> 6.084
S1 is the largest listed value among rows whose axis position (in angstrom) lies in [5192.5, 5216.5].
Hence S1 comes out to 5.811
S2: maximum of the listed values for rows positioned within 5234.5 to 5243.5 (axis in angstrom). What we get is 5.581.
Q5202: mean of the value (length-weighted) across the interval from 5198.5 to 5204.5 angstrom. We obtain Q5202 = 5.47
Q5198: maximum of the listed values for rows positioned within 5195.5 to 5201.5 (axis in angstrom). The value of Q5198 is 5.36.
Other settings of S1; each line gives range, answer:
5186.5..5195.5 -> 5.69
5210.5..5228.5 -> 5.669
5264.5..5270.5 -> 6.065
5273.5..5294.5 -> 5.719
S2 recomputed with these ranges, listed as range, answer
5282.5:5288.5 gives 5.589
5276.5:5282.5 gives 5.465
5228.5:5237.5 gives 5.551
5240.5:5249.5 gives 6.304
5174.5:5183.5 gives 5.388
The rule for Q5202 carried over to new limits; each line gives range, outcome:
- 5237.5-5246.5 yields 5.61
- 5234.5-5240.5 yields 5.25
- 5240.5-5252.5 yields 6.01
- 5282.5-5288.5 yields 5.59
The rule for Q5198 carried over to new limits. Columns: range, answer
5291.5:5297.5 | 5.714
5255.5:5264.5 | 5.959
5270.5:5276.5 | 6.005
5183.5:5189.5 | 5.624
